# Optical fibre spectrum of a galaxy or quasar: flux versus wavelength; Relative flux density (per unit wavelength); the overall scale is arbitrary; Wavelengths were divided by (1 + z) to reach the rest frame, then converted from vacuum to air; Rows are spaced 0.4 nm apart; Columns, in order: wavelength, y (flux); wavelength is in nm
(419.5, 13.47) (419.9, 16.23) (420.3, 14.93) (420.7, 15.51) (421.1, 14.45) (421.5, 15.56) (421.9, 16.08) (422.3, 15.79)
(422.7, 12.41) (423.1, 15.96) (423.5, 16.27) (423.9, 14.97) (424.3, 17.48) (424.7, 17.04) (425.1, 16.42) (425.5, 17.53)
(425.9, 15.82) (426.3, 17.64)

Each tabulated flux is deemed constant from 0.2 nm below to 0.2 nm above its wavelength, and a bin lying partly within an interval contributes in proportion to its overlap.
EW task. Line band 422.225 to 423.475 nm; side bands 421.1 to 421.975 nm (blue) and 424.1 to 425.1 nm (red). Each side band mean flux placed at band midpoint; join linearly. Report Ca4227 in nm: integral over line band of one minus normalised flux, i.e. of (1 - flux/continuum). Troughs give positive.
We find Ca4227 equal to 0.10 nm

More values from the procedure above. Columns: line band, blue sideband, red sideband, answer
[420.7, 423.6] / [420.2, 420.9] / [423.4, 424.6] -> 0.100 nm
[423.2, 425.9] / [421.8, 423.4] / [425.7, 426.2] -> -0.140 nm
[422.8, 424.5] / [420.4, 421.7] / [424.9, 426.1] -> 0.005 nm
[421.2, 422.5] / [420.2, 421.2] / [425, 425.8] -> -0.019 nm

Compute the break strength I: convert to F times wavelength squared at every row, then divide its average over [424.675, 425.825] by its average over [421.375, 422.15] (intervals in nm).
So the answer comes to 1.08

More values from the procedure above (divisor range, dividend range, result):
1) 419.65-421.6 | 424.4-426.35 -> 1.13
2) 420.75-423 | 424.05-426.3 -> 1.15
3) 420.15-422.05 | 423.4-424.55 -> 1.08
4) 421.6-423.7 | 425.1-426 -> 1.11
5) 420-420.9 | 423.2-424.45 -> 1.07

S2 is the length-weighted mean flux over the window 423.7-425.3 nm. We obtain 16.5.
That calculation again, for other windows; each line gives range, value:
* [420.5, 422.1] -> 15.4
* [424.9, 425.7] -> 17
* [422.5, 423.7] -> 14.9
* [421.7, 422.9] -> 14.8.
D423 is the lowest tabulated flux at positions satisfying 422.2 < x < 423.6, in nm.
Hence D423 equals 12.41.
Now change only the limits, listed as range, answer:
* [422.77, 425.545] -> 14.97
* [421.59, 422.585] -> 15.79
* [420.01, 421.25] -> 14.45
